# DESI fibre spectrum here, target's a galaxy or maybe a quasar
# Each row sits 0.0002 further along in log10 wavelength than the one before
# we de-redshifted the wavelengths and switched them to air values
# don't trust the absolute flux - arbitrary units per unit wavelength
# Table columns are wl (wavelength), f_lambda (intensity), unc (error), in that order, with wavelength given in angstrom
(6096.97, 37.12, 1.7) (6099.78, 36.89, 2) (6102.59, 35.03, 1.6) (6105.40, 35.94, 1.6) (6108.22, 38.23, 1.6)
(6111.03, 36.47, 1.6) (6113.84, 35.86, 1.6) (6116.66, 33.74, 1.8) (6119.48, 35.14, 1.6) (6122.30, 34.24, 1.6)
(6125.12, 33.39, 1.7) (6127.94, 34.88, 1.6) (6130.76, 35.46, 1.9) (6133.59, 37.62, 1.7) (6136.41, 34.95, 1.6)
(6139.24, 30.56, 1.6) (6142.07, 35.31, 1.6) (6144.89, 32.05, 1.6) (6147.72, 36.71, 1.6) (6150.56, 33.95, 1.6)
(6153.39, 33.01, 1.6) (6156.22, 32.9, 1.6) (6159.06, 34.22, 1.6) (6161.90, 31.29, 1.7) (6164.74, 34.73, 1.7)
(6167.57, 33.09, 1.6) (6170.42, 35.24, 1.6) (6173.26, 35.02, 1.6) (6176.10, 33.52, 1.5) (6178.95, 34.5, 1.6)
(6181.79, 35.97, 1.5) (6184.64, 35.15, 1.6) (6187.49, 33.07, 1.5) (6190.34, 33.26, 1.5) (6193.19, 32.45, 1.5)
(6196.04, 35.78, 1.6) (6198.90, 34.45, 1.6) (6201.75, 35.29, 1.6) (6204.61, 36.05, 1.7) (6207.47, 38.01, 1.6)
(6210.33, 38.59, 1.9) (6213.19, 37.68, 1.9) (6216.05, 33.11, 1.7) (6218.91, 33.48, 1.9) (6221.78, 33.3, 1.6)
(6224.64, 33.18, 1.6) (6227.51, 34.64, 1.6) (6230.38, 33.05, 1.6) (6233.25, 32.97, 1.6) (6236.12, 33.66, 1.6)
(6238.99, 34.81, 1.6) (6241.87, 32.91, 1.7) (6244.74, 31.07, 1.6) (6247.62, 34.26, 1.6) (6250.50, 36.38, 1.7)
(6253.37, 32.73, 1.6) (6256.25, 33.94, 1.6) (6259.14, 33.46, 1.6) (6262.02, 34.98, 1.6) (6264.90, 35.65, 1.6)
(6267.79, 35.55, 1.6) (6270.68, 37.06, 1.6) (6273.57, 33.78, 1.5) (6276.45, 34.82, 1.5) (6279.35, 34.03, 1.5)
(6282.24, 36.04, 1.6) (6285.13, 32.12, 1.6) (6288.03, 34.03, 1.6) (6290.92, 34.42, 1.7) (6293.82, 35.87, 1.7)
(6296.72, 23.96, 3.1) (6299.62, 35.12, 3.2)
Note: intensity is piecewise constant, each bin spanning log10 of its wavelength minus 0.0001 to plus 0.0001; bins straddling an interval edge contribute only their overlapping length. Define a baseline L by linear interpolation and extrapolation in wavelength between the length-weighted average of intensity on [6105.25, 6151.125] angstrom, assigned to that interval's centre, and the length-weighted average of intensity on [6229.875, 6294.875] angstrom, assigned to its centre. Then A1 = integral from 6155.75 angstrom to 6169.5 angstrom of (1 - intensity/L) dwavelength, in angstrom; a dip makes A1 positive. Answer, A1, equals 0.6 angstrom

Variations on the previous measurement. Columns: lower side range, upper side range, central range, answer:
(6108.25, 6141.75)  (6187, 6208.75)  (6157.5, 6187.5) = 0.6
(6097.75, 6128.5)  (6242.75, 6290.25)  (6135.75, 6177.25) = 1.7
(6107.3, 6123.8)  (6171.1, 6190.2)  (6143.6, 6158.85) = 0.5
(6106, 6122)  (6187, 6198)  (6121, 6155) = 0.8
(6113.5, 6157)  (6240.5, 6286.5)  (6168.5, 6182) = -0.1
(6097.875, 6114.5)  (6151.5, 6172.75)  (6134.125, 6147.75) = 0.3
